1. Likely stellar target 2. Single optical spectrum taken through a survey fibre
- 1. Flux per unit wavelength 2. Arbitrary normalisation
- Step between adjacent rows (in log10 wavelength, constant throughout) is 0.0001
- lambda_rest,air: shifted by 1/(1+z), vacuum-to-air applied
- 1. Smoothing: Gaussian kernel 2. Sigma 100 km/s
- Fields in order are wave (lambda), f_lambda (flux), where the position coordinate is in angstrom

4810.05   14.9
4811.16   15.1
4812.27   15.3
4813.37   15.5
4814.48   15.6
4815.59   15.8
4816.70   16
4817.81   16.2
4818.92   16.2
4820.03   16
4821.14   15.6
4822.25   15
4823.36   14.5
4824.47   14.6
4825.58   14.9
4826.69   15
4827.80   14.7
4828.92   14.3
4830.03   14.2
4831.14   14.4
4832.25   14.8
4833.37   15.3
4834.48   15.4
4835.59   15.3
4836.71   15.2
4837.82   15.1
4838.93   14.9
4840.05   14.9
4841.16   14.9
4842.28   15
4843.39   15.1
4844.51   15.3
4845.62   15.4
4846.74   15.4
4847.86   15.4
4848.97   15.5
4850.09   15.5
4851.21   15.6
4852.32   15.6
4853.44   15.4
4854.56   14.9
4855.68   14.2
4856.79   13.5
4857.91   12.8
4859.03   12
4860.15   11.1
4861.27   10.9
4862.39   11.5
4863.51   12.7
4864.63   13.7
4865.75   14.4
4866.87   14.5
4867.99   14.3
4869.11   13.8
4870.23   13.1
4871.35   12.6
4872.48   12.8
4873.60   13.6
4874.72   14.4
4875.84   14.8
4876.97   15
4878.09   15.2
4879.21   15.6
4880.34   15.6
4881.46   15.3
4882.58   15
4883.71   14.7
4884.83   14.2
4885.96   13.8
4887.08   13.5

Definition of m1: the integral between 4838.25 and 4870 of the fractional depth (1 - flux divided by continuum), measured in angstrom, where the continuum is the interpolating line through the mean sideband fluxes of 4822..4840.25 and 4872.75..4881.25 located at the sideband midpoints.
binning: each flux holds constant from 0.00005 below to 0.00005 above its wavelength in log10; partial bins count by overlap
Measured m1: 1.4 angstrom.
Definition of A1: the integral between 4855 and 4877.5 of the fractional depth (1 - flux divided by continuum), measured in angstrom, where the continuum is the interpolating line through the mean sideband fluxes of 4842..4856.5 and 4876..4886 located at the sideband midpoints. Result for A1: 2.7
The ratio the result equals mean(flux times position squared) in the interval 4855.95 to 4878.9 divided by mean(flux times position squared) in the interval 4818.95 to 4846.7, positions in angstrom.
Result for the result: 0.90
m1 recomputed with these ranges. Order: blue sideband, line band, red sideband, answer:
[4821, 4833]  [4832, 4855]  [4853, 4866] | -2.3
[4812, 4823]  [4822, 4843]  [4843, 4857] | 0.8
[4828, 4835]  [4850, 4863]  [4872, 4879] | 0.9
